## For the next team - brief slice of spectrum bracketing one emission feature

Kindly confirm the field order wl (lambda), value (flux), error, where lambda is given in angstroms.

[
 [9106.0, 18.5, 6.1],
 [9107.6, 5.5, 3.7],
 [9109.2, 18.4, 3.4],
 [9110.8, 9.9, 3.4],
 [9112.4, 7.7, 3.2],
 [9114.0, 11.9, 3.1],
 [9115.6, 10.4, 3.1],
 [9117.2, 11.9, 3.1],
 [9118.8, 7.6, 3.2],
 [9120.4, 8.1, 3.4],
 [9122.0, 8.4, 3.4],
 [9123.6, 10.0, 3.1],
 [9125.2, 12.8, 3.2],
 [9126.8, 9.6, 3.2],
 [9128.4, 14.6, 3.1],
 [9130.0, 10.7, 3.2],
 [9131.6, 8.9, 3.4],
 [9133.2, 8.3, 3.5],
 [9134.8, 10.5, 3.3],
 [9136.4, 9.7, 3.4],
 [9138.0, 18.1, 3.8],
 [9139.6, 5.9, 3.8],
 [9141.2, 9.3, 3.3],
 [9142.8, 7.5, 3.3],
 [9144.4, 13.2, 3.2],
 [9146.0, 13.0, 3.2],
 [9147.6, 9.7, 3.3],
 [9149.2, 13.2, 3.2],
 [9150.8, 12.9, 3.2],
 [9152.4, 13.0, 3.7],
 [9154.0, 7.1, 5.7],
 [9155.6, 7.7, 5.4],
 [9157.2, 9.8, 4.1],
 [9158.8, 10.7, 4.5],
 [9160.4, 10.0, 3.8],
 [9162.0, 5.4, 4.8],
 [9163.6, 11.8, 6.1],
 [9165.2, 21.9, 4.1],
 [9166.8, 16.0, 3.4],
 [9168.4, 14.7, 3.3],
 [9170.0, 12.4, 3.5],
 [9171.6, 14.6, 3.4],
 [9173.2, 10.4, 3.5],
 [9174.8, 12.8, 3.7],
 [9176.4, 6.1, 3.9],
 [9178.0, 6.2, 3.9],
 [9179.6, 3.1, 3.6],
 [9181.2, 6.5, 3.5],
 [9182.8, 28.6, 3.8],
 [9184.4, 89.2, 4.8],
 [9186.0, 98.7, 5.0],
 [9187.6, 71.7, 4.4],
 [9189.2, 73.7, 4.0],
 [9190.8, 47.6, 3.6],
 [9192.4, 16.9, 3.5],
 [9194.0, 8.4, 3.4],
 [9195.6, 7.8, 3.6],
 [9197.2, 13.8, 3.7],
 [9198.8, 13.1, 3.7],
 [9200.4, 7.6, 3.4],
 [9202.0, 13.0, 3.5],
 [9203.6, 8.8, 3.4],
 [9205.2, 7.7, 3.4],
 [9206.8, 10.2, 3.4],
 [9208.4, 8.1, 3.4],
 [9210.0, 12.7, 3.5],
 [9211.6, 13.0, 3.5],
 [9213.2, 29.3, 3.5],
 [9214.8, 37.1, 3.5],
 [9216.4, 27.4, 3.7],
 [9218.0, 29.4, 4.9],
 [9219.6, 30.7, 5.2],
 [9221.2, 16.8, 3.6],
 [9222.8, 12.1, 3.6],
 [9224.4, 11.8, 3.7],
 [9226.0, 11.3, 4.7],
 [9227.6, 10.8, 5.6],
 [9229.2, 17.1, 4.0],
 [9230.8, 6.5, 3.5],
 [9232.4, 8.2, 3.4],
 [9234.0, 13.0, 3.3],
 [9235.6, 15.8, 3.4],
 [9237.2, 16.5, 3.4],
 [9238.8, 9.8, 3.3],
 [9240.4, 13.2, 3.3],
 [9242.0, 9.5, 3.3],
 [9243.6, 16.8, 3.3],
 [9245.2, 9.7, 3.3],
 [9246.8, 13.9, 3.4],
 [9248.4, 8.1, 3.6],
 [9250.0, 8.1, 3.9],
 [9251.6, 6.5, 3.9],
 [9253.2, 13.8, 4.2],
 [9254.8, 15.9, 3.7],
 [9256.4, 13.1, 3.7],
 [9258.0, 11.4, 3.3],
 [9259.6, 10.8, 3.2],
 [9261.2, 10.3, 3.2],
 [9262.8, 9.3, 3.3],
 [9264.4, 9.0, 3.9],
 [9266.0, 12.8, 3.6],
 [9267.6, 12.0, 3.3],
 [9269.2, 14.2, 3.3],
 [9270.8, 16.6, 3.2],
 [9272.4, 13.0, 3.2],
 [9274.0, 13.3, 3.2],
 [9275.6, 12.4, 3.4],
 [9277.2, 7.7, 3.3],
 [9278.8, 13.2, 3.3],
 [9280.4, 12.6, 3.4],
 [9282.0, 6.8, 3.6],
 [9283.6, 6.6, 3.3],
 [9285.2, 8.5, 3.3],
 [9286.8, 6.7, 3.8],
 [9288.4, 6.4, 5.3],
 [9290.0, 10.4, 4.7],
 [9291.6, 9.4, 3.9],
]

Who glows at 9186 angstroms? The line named H-alpha 6563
